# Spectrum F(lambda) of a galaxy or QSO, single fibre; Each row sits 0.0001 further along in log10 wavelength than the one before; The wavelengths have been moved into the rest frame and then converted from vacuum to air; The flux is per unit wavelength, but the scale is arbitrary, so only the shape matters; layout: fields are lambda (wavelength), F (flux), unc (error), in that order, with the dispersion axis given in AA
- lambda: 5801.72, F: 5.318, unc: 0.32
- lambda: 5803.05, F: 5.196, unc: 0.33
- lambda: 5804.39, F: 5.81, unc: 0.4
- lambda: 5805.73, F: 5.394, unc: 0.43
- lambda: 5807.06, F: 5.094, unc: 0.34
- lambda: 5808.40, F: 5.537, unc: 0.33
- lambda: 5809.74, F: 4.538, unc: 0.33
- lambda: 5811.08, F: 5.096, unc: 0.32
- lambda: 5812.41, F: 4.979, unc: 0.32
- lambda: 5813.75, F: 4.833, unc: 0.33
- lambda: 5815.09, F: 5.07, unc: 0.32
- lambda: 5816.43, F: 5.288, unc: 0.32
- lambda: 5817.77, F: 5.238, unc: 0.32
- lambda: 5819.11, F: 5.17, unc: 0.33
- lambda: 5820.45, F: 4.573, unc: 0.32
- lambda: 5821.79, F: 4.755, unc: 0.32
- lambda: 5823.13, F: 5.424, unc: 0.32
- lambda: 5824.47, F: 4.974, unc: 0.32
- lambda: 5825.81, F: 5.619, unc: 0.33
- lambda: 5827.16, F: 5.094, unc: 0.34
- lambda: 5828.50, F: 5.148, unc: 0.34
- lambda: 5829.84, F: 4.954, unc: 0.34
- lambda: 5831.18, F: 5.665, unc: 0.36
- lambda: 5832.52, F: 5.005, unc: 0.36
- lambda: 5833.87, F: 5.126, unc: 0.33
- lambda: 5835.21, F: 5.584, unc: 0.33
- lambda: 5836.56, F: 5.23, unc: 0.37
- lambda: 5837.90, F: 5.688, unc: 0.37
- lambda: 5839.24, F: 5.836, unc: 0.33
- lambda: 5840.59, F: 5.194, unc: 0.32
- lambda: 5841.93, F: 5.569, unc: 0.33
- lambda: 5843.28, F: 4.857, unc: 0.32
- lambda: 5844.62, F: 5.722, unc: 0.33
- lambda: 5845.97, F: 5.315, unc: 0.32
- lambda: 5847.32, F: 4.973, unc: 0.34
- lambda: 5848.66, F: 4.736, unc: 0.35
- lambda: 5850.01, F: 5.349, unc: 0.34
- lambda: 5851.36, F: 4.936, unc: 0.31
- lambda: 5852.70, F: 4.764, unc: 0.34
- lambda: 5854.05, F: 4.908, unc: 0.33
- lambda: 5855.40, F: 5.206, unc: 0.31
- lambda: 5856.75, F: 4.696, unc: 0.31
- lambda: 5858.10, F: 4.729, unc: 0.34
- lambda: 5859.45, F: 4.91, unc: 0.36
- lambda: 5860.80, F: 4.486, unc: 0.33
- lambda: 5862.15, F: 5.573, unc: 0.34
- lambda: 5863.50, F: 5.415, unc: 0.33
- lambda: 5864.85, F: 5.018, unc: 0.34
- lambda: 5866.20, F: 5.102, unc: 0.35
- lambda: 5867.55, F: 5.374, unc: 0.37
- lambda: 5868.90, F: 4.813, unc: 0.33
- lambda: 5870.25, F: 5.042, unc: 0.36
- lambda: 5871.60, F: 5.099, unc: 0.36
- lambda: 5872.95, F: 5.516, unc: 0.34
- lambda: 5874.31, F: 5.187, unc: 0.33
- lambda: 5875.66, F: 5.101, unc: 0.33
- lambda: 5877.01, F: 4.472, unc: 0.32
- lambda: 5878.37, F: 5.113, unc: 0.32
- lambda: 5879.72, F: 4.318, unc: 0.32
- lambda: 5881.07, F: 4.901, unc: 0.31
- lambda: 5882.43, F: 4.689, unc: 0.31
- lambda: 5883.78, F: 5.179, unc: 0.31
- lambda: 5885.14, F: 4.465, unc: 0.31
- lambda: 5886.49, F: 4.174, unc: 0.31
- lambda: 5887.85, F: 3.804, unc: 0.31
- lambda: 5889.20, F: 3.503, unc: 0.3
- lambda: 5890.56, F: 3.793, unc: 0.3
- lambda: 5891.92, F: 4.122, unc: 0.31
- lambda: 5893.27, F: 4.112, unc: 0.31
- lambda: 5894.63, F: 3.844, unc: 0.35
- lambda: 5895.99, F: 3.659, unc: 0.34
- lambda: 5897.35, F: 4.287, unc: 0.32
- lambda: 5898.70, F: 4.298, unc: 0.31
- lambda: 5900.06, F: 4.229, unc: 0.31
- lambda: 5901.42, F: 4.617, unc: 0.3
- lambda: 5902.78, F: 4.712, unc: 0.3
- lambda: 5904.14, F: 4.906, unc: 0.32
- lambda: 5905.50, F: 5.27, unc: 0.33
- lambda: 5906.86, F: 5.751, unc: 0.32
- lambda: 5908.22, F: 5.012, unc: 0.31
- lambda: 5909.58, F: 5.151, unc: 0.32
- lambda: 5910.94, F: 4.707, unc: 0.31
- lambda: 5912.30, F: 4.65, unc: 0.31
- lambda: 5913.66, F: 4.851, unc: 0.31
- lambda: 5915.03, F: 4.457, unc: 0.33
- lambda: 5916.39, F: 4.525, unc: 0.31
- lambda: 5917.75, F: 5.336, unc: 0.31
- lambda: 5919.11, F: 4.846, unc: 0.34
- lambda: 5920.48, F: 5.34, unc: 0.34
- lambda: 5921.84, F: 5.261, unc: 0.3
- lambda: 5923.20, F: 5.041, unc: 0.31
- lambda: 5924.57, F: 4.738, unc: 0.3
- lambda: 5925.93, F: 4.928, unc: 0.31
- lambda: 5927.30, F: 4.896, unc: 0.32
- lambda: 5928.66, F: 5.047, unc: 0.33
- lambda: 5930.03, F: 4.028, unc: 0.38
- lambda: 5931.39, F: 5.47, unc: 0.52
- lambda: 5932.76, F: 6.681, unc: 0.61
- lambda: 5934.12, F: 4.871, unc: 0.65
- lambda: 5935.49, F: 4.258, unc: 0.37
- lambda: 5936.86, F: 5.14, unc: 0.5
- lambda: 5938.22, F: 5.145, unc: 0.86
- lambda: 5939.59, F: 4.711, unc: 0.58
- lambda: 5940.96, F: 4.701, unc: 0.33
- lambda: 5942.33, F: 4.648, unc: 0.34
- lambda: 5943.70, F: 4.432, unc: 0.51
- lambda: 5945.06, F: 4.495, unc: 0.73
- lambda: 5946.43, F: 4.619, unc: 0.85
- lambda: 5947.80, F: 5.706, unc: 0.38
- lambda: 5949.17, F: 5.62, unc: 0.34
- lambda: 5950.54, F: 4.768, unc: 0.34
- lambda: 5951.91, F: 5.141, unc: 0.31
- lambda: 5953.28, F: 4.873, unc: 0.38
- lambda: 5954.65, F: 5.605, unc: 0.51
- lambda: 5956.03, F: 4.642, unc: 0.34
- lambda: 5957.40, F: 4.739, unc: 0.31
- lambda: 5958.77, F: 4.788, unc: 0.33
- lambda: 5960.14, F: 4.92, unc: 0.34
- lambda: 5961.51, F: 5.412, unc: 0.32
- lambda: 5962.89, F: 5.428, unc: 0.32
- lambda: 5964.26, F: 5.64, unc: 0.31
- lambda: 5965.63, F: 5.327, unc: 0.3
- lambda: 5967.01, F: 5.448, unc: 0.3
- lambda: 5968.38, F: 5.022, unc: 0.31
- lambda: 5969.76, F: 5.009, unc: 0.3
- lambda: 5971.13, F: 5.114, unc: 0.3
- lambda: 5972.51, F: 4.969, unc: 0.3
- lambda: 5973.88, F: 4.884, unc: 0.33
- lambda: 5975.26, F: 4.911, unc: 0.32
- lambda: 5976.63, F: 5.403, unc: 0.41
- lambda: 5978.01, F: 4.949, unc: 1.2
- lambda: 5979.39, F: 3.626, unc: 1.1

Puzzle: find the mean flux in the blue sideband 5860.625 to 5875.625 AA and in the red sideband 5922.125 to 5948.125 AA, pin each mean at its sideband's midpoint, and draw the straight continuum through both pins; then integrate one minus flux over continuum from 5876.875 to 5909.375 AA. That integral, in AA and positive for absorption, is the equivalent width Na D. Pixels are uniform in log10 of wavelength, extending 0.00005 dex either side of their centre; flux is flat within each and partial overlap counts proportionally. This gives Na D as 3.8 AA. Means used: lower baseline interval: 5.17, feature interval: 4.48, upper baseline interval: 4.92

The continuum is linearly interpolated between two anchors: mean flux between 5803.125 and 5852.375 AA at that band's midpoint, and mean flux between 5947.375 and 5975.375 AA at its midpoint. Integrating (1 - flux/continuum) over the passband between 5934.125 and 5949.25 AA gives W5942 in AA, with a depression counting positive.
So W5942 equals 0.9 AA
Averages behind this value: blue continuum 5.2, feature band 4.83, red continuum 5.14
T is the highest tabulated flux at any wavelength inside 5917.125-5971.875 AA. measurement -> 6.681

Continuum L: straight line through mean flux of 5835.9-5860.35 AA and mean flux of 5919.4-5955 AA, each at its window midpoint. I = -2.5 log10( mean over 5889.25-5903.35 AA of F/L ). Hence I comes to 0.221 mag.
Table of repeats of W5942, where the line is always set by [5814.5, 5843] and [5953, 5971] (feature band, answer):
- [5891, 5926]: 3.2 AA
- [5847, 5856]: 0.4 AA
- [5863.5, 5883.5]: 0.8 AA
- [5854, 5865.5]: 0.5 AA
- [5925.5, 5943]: 0.7 AA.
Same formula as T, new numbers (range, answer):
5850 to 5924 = 5.751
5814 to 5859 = 5.836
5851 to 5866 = 5.573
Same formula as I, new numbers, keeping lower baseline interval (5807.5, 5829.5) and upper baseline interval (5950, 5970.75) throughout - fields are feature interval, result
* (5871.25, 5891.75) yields 0.11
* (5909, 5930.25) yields 0.05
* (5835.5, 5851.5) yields -0.04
